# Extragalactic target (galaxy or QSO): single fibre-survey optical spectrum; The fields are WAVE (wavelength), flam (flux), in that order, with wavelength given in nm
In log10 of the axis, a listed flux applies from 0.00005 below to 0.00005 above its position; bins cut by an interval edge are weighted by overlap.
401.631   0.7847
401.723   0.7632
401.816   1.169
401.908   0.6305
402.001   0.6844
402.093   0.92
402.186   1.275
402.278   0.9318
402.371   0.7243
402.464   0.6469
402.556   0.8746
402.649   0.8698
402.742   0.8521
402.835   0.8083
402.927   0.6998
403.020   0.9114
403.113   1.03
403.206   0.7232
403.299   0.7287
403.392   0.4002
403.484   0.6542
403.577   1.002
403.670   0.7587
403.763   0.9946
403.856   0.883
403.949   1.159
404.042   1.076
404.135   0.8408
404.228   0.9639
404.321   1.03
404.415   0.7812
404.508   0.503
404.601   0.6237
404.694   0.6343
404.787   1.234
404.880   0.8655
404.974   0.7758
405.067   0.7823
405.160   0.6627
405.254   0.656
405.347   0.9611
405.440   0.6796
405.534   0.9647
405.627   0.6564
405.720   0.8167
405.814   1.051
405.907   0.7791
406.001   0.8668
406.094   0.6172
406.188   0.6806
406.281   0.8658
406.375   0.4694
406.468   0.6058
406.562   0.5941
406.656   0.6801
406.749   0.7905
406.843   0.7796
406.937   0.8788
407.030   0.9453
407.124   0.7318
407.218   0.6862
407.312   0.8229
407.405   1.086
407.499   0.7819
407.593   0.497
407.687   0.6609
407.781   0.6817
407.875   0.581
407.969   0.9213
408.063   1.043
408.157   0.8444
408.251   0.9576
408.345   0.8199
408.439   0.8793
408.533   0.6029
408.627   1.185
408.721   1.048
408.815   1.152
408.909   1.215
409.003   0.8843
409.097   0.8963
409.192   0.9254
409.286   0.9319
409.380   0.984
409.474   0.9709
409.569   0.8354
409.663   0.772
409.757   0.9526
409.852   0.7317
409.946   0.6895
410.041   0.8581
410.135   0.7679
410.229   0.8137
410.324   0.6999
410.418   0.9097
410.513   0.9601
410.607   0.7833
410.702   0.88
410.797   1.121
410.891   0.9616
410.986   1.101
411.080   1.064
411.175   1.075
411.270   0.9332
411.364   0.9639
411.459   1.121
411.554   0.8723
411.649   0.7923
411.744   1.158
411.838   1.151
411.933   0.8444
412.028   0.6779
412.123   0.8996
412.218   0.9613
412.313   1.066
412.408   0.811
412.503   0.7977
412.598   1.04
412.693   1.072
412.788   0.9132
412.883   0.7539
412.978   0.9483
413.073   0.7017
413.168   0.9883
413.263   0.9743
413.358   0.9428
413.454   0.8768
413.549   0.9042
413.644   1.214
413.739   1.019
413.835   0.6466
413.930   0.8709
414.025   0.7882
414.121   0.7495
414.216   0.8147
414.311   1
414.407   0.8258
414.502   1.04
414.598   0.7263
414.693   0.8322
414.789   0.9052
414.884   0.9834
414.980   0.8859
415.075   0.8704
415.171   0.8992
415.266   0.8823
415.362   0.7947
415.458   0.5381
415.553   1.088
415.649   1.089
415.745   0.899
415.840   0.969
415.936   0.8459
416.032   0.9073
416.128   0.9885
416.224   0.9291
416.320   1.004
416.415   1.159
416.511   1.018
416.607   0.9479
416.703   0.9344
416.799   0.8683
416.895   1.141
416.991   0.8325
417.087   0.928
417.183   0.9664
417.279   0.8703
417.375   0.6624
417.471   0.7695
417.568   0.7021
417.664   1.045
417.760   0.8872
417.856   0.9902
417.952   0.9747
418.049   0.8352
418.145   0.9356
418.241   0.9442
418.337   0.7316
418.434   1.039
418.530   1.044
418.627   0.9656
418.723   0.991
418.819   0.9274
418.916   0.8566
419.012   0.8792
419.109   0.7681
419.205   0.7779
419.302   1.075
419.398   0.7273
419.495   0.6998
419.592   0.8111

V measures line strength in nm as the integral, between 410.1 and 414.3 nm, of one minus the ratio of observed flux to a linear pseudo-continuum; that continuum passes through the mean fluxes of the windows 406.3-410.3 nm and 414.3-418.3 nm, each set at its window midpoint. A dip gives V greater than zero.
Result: -0.24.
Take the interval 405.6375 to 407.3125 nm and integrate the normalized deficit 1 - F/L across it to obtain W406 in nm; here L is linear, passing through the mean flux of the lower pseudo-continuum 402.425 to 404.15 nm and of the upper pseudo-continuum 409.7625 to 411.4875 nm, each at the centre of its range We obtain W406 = 0.22 nm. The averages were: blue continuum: 0.839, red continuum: 0.912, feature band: 0.755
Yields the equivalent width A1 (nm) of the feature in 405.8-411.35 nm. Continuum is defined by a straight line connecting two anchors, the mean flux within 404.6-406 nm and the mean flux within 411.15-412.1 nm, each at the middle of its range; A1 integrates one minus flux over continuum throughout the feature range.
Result 0.23 nm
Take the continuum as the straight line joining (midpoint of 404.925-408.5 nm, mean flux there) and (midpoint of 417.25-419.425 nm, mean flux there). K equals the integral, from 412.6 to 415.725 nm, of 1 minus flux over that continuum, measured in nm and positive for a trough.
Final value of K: -0.17 nm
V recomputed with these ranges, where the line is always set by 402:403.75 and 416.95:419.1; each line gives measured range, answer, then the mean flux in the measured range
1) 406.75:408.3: 0.073 nm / 0.805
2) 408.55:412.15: -0.313 nm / 0.934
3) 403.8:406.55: 0.085 nm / 0.808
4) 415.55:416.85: -0.122 nm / 0.971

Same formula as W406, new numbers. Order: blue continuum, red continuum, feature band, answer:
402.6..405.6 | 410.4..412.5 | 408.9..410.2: 0.065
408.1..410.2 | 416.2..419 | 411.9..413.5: 0.027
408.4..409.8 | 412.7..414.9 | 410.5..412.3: -0.089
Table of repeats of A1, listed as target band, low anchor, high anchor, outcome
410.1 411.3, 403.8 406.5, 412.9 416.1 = -0.10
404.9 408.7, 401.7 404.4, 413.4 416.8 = 0.39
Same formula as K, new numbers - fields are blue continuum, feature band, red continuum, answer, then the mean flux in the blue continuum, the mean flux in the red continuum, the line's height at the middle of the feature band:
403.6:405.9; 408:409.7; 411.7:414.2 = -0.12 nm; 0.848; 0.913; 0.881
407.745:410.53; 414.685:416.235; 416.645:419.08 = 0.00 nm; 0.884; 0.908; 0.901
